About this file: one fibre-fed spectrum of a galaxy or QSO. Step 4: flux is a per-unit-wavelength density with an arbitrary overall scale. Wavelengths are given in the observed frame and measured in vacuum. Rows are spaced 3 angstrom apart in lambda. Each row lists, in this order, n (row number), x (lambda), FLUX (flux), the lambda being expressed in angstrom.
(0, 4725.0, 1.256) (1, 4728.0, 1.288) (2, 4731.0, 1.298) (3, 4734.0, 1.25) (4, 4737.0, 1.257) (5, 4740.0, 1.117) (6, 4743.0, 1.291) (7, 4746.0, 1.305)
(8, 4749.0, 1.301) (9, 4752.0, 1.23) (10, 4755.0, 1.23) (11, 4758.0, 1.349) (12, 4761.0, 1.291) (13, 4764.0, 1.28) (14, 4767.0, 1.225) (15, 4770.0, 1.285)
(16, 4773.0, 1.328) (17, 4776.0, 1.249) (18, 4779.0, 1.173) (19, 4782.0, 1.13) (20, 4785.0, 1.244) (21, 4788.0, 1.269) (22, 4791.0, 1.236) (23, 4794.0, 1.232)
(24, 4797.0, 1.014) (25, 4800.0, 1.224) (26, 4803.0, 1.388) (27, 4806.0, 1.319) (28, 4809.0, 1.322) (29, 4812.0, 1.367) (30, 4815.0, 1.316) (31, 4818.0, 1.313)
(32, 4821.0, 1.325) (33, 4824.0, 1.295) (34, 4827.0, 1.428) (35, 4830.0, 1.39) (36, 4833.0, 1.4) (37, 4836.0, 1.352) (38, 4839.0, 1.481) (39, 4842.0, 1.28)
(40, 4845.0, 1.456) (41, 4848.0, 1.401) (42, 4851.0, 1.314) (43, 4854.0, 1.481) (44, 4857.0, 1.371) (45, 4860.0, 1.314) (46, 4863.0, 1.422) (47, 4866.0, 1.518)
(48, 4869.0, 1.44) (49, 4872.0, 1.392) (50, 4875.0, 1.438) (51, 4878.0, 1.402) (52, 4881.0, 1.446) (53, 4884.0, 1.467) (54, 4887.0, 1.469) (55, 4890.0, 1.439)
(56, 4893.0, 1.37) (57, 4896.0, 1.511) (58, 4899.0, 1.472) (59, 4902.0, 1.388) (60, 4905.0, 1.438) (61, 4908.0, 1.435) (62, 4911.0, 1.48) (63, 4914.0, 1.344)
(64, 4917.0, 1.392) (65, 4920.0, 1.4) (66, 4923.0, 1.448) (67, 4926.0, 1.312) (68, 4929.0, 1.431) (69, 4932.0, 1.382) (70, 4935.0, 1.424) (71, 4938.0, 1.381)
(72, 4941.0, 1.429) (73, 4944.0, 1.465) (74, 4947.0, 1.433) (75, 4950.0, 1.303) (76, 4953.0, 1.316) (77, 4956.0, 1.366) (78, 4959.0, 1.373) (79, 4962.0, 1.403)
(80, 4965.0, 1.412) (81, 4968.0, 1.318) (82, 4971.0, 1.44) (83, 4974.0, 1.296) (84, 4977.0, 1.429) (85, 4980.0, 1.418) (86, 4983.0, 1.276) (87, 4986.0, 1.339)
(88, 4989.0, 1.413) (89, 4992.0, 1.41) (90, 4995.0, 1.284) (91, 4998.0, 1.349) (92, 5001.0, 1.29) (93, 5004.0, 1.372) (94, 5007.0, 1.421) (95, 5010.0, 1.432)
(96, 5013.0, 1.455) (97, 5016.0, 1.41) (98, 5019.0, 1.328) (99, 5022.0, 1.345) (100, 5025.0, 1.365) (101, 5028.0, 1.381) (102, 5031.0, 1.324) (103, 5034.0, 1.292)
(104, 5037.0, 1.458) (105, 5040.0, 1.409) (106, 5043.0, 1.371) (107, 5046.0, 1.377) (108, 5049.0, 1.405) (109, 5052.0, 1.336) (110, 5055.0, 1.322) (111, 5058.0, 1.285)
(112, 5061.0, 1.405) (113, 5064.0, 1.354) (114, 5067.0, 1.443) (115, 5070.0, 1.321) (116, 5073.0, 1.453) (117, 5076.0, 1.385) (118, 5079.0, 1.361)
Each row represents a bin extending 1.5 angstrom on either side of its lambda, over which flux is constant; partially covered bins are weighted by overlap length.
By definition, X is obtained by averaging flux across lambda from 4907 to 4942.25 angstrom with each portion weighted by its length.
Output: 1.4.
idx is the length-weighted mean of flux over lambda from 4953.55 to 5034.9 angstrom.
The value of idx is 1.37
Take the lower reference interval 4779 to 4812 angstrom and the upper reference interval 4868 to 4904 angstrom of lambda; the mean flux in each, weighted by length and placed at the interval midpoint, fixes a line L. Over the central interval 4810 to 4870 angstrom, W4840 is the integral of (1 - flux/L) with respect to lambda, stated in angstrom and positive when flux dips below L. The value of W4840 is -2.0 angstrom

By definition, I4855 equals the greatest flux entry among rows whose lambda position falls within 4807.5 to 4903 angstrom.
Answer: 1.518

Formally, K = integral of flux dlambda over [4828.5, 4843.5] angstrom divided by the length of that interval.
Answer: 1.38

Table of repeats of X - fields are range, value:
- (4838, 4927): 1.42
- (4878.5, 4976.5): 1.41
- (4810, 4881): 1.39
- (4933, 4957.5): 1.39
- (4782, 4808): 1.24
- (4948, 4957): 1.33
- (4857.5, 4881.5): 1.42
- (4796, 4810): 1.26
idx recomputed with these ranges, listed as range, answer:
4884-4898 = 1.45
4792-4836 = 1.31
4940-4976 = 1.38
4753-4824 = 1.27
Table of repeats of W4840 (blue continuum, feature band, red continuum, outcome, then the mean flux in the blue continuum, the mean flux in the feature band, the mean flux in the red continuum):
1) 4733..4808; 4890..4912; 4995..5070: -2.2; 1.25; 1.44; 1.37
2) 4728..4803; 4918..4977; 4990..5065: -2.5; 1.25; 1.39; 1.37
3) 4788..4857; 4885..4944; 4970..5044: -2.9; 1.33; 1.42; 1.37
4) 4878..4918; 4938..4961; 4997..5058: 0.4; 1.43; 1.38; 1.37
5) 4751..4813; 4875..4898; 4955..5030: -2.3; 1.26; 1.44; 1.37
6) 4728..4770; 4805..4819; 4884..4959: -0.1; 1.27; 1.33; 1.41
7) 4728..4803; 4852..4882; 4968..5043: -2.8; 1.25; 1.42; 1.37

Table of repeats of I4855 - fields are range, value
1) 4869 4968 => 1.511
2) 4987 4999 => 1.413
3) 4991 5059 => 1.458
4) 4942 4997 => 1.465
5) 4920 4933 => 1.448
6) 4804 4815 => 1.367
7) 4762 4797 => 1.328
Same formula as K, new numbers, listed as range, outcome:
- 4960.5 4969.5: 1.38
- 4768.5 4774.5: 1.31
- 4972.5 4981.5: 1.38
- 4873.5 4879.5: 1.42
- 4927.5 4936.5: 1.41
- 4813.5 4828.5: 1.34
